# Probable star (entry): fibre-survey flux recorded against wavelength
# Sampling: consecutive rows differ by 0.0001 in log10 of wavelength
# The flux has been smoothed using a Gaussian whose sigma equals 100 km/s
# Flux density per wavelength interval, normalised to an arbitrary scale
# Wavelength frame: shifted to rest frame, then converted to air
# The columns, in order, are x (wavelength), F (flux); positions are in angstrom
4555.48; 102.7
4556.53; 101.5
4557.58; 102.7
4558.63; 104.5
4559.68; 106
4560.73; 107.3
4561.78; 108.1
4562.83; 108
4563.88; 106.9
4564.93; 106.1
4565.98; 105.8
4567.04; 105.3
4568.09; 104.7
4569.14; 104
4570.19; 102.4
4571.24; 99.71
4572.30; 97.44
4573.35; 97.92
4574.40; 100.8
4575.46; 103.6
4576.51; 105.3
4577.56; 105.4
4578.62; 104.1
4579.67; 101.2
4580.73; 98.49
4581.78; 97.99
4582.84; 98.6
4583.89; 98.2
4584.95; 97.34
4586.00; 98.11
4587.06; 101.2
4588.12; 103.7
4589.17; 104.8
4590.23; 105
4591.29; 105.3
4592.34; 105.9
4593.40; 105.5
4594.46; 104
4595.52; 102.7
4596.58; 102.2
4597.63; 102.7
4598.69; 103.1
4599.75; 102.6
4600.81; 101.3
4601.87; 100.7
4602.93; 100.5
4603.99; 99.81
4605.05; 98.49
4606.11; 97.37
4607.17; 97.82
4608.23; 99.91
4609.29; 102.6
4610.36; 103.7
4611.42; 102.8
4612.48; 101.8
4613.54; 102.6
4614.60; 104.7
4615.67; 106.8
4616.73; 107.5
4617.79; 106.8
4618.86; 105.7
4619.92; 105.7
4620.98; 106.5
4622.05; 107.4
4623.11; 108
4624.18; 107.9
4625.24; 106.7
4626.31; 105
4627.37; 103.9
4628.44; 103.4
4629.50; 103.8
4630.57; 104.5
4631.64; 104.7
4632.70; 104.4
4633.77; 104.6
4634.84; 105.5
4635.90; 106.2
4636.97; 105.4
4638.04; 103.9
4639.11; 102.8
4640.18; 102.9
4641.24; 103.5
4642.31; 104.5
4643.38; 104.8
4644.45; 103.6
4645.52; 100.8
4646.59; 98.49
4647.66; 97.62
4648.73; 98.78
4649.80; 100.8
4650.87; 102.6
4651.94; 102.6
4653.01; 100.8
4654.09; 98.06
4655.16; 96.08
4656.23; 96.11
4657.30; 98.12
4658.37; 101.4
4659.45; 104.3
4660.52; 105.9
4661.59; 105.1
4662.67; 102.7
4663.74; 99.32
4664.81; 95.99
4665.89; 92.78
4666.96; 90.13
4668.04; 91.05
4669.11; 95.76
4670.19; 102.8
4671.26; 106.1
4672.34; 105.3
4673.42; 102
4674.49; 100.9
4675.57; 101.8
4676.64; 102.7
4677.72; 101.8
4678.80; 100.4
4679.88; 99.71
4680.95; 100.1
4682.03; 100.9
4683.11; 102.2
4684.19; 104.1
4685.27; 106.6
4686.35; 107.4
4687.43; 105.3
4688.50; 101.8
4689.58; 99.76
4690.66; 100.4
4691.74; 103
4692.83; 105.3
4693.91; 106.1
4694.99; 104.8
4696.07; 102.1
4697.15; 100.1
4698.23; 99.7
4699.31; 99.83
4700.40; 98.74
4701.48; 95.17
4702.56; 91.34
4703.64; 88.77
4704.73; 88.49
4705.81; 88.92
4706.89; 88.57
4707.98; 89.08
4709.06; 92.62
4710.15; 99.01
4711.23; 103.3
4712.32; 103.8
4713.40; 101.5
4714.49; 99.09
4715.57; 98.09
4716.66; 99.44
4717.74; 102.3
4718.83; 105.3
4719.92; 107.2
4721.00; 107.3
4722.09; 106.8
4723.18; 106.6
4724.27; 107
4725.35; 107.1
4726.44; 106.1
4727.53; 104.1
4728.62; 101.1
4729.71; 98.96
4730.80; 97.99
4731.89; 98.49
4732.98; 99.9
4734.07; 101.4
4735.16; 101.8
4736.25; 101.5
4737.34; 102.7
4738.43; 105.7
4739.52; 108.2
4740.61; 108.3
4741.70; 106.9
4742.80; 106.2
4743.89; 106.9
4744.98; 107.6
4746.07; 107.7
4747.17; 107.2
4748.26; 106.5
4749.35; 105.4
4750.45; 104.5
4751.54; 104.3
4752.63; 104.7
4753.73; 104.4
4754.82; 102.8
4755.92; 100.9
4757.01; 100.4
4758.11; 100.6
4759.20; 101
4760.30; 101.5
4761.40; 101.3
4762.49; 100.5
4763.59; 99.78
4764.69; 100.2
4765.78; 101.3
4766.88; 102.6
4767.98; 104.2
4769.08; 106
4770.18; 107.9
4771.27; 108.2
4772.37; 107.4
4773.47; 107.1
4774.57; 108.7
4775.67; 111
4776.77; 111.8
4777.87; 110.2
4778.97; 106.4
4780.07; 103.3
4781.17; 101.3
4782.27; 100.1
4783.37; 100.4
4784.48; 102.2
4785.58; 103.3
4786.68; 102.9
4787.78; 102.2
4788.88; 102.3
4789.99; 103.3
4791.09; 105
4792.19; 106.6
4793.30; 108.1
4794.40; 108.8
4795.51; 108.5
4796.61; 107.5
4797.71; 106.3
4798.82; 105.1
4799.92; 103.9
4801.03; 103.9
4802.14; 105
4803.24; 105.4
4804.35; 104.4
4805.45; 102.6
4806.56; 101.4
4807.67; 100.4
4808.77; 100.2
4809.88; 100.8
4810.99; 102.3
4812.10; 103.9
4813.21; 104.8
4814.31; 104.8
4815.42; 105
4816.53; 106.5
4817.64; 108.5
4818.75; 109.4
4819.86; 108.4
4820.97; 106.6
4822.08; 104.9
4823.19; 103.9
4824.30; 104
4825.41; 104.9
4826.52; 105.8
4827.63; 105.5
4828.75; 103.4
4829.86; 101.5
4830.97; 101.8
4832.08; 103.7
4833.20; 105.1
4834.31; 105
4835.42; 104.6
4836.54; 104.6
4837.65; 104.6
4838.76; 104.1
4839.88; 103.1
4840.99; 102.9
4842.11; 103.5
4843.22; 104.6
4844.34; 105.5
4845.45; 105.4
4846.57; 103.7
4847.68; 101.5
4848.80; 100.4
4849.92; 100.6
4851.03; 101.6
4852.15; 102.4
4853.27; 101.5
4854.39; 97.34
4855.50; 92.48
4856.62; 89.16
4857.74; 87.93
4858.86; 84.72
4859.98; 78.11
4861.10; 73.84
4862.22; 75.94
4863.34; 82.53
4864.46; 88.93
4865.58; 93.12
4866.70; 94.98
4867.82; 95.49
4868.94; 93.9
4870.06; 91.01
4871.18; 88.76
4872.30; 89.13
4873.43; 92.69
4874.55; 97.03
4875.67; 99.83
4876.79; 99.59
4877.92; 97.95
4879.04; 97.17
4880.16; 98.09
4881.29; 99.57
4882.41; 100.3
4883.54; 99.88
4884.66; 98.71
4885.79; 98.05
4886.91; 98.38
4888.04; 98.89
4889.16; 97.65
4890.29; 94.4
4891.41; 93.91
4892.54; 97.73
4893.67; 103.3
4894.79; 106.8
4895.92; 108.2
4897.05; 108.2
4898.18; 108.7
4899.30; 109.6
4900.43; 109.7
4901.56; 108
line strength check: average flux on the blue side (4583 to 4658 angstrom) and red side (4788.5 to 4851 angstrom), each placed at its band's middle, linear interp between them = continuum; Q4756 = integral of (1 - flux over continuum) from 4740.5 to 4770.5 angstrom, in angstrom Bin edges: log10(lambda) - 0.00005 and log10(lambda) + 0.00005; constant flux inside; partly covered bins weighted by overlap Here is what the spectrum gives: 0.00 angstrom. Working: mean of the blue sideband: 103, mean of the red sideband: 104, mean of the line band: 104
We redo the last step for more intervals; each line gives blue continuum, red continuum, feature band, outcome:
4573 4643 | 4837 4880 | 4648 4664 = 0.1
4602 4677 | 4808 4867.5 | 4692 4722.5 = 0.7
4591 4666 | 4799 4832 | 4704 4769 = 0.9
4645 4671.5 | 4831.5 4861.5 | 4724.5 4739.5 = -0.5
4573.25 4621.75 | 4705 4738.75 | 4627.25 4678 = 0.2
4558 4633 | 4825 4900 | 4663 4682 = 0.5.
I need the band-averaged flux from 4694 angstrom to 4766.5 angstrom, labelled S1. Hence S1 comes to 102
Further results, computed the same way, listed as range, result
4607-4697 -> 103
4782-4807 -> 104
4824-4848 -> 104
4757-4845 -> 104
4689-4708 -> 97.4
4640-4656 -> 101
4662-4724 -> 100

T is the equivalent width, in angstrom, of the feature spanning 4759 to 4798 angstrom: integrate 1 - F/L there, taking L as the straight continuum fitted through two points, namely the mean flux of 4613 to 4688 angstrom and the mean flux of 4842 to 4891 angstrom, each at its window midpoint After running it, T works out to -2.57 angstrom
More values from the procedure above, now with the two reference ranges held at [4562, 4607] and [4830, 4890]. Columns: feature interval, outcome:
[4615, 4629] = -0.6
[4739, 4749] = -0.8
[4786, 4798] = -0.9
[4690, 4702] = -0.1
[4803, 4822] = -1.3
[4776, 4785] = -0.6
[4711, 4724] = -0.5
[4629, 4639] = -0.3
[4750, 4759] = -0.3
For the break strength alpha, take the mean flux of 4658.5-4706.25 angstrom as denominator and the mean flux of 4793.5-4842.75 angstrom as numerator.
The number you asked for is 1.0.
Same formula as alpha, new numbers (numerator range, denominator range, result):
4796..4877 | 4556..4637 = 0.97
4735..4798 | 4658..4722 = 1.05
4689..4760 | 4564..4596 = 0.99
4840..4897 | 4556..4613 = 0.94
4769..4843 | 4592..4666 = 1.02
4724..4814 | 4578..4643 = 1.01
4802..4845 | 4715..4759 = 1.00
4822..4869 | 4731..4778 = 0.94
